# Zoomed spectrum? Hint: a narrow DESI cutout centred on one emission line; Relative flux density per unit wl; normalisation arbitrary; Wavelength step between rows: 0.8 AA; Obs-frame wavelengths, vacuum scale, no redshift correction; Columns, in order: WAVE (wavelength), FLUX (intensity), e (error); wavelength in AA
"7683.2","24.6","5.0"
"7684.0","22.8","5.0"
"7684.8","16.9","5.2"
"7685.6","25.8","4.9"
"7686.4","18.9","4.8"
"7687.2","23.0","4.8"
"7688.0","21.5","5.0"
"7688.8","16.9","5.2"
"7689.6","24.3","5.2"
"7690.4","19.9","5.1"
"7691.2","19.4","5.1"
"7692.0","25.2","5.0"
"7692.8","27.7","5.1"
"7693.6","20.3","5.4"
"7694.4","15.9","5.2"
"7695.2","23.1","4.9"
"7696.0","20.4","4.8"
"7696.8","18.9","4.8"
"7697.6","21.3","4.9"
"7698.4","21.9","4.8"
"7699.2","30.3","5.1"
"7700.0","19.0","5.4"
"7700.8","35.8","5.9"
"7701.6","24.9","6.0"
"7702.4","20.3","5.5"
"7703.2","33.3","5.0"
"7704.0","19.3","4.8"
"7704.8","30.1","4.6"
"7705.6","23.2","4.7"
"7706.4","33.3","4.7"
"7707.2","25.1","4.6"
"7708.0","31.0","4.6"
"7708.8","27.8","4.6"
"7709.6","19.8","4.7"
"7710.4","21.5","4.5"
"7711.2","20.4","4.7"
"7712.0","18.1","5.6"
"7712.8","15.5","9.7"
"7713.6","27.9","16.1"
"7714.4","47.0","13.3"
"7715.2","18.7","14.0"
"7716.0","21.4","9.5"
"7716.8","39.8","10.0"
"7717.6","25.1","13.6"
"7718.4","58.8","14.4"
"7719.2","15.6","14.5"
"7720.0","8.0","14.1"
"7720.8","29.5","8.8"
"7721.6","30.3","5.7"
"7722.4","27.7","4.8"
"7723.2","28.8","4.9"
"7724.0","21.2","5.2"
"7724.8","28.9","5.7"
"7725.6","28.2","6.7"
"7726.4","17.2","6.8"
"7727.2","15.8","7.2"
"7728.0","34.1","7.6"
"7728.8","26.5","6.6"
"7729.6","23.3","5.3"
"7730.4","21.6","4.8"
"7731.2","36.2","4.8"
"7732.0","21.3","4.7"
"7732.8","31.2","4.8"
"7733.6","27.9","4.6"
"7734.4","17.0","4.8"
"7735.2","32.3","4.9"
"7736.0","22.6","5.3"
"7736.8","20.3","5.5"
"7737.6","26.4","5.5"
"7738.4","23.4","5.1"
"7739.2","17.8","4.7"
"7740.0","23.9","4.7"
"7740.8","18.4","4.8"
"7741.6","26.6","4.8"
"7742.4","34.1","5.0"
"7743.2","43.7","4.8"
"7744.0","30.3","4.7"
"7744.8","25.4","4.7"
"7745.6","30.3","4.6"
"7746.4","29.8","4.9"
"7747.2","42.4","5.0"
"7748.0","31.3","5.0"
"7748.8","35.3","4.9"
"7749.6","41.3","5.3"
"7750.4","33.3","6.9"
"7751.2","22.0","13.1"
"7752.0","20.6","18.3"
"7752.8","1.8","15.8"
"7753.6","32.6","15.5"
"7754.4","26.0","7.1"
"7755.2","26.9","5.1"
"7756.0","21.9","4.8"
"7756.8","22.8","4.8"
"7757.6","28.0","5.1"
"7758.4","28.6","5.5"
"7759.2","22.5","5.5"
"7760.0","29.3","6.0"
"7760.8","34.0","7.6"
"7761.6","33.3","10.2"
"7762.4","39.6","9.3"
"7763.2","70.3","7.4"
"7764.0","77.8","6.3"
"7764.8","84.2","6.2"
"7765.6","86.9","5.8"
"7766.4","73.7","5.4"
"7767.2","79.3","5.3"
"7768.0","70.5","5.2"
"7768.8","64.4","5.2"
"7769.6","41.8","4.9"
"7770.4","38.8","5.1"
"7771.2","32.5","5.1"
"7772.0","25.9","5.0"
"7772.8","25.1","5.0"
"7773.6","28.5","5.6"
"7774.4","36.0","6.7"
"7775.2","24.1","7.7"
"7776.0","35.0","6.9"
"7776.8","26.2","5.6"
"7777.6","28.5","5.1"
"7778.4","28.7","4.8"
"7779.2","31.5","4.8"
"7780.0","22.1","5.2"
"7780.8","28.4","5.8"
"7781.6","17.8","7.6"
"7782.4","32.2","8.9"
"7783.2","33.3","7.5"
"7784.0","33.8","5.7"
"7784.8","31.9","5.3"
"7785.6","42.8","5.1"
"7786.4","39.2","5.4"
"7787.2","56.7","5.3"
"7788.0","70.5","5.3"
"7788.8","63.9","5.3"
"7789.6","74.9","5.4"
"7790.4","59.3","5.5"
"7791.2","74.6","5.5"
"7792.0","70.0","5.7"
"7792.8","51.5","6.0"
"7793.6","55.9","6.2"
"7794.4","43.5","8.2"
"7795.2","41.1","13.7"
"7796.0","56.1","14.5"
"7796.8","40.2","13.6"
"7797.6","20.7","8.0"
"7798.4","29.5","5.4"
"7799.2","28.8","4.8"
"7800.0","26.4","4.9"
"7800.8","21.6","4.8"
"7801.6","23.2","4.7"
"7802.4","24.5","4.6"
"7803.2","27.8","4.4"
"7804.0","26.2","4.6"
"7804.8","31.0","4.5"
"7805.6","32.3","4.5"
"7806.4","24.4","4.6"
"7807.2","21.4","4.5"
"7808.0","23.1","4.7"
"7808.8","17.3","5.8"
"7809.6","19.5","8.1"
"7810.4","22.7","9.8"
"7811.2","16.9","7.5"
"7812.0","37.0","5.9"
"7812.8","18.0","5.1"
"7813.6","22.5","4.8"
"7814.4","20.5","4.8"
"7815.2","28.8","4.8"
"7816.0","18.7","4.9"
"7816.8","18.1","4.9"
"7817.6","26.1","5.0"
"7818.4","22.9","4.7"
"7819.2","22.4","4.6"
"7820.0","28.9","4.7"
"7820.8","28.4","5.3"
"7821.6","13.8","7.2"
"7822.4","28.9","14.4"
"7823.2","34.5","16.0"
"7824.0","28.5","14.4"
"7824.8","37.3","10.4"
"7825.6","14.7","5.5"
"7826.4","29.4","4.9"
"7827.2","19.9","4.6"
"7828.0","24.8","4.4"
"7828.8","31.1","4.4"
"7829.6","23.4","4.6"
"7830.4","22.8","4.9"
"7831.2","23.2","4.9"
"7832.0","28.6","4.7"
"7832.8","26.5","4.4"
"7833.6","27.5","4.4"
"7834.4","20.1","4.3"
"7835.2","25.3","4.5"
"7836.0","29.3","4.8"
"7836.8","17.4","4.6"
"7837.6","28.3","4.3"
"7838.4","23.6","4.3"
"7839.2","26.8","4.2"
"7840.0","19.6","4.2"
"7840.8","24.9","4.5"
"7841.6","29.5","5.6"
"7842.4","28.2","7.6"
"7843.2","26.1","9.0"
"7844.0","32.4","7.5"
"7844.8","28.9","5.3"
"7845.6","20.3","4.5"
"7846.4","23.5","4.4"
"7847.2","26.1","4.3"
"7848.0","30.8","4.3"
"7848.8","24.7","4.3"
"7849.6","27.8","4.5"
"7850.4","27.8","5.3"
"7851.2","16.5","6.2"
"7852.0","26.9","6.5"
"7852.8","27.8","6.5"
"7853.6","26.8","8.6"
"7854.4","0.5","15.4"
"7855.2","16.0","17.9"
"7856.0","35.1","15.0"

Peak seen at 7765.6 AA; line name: H-alpha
